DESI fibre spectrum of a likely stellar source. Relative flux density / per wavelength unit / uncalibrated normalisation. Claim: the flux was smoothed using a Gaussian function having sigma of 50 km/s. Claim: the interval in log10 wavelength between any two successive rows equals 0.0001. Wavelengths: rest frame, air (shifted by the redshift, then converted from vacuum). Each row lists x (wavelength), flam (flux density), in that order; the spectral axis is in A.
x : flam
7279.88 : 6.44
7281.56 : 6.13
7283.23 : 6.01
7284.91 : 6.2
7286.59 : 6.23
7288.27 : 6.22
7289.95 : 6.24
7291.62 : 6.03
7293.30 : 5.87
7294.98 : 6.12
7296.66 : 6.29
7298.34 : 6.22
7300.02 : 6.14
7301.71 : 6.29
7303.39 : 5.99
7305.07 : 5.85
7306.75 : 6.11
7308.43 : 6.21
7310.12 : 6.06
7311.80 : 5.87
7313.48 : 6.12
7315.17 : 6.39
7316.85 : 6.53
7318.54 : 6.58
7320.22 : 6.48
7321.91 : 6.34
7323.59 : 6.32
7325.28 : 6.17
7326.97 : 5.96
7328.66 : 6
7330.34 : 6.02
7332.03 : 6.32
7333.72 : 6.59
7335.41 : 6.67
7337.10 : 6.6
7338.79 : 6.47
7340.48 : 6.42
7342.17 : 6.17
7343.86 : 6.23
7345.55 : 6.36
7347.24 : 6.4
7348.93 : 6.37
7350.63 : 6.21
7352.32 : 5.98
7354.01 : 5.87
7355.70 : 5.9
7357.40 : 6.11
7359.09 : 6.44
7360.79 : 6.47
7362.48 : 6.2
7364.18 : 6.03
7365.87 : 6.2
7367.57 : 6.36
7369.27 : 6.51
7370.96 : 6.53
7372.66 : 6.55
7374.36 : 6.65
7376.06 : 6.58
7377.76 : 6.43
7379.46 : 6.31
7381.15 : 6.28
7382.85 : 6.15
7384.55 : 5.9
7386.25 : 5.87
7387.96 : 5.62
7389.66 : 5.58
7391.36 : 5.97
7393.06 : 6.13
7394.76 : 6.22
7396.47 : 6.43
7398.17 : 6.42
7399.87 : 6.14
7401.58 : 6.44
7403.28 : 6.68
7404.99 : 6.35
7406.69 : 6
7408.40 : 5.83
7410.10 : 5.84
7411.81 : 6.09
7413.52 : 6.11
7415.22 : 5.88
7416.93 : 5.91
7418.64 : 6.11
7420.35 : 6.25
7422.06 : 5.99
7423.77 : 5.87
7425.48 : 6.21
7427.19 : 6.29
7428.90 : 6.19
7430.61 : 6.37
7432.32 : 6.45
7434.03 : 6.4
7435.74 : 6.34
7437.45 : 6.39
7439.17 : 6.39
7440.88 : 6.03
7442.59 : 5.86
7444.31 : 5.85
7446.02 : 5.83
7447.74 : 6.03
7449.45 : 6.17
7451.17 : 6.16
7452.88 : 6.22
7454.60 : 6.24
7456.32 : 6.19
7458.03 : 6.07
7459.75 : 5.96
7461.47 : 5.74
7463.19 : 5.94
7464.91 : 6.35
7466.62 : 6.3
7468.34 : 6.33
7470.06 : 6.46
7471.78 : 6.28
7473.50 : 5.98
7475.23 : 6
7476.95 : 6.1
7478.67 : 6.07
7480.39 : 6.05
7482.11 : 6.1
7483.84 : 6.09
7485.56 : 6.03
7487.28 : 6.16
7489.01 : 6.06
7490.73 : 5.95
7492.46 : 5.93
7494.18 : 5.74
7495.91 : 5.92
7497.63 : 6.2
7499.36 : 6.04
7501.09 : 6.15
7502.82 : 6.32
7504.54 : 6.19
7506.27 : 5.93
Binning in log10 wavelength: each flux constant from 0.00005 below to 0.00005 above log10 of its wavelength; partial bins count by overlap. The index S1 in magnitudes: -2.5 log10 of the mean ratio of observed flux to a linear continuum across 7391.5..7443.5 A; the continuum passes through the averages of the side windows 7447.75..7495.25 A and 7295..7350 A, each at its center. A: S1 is -0.005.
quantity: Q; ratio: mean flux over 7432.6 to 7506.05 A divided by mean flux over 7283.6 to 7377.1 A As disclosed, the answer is 1.0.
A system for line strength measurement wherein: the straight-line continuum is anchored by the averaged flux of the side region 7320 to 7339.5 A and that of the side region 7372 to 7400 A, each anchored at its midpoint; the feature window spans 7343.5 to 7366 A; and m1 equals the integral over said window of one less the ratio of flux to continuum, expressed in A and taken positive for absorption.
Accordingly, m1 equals 0.2 A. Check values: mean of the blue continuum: 6.32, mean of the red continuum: 6.19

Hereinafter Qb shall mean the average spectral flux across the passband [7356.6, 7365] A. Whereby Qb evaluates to 6.25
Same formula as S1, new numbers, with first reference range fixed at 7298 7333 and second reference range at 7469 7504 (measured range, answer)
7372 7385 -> -0.038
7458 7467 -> 0.009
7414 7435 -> -0.007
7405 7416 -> 0.025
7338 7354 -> -0.017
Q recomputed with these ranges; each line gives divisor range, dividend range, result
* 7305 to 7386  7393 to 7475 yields 0.98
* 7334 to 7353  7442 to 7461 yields 0.95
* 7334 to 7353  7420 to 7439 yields 0.98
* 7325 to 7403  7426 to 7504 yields 0.98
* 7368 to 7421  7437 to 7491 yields 0.99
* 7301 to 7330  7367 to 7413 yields 1.00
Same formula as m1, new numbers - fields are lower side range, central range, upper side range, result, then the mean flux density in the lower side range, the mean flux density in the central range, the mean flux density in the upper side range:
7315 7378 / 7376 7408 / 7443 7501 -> 0.3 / 6.32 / 6.17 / 6.08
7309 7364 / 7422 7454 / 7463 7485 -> 0.1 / 6.27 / 6.17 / 6.16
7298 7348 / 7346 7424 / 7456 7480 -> 0.3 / 6.26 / 6.18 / 6.12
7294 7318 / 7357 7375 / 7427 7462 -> -0.6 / 6.16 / 6.37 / 6.15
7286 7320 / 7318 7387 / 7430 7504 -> -1.5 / 6.17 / 6.29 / 6.12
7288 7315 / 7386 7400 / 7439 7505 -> 0.1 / 6.11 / 6.04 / 6.09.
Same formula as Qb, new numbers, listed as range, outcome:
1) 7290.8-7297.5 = 6.08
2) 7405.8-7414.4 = 5.98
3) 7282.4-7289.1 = 6.16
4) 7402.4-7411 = 6.14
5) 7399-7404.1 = 6.42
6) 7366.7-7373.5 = 6.48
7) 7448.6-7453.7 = 6.18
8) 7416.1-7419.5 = 6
